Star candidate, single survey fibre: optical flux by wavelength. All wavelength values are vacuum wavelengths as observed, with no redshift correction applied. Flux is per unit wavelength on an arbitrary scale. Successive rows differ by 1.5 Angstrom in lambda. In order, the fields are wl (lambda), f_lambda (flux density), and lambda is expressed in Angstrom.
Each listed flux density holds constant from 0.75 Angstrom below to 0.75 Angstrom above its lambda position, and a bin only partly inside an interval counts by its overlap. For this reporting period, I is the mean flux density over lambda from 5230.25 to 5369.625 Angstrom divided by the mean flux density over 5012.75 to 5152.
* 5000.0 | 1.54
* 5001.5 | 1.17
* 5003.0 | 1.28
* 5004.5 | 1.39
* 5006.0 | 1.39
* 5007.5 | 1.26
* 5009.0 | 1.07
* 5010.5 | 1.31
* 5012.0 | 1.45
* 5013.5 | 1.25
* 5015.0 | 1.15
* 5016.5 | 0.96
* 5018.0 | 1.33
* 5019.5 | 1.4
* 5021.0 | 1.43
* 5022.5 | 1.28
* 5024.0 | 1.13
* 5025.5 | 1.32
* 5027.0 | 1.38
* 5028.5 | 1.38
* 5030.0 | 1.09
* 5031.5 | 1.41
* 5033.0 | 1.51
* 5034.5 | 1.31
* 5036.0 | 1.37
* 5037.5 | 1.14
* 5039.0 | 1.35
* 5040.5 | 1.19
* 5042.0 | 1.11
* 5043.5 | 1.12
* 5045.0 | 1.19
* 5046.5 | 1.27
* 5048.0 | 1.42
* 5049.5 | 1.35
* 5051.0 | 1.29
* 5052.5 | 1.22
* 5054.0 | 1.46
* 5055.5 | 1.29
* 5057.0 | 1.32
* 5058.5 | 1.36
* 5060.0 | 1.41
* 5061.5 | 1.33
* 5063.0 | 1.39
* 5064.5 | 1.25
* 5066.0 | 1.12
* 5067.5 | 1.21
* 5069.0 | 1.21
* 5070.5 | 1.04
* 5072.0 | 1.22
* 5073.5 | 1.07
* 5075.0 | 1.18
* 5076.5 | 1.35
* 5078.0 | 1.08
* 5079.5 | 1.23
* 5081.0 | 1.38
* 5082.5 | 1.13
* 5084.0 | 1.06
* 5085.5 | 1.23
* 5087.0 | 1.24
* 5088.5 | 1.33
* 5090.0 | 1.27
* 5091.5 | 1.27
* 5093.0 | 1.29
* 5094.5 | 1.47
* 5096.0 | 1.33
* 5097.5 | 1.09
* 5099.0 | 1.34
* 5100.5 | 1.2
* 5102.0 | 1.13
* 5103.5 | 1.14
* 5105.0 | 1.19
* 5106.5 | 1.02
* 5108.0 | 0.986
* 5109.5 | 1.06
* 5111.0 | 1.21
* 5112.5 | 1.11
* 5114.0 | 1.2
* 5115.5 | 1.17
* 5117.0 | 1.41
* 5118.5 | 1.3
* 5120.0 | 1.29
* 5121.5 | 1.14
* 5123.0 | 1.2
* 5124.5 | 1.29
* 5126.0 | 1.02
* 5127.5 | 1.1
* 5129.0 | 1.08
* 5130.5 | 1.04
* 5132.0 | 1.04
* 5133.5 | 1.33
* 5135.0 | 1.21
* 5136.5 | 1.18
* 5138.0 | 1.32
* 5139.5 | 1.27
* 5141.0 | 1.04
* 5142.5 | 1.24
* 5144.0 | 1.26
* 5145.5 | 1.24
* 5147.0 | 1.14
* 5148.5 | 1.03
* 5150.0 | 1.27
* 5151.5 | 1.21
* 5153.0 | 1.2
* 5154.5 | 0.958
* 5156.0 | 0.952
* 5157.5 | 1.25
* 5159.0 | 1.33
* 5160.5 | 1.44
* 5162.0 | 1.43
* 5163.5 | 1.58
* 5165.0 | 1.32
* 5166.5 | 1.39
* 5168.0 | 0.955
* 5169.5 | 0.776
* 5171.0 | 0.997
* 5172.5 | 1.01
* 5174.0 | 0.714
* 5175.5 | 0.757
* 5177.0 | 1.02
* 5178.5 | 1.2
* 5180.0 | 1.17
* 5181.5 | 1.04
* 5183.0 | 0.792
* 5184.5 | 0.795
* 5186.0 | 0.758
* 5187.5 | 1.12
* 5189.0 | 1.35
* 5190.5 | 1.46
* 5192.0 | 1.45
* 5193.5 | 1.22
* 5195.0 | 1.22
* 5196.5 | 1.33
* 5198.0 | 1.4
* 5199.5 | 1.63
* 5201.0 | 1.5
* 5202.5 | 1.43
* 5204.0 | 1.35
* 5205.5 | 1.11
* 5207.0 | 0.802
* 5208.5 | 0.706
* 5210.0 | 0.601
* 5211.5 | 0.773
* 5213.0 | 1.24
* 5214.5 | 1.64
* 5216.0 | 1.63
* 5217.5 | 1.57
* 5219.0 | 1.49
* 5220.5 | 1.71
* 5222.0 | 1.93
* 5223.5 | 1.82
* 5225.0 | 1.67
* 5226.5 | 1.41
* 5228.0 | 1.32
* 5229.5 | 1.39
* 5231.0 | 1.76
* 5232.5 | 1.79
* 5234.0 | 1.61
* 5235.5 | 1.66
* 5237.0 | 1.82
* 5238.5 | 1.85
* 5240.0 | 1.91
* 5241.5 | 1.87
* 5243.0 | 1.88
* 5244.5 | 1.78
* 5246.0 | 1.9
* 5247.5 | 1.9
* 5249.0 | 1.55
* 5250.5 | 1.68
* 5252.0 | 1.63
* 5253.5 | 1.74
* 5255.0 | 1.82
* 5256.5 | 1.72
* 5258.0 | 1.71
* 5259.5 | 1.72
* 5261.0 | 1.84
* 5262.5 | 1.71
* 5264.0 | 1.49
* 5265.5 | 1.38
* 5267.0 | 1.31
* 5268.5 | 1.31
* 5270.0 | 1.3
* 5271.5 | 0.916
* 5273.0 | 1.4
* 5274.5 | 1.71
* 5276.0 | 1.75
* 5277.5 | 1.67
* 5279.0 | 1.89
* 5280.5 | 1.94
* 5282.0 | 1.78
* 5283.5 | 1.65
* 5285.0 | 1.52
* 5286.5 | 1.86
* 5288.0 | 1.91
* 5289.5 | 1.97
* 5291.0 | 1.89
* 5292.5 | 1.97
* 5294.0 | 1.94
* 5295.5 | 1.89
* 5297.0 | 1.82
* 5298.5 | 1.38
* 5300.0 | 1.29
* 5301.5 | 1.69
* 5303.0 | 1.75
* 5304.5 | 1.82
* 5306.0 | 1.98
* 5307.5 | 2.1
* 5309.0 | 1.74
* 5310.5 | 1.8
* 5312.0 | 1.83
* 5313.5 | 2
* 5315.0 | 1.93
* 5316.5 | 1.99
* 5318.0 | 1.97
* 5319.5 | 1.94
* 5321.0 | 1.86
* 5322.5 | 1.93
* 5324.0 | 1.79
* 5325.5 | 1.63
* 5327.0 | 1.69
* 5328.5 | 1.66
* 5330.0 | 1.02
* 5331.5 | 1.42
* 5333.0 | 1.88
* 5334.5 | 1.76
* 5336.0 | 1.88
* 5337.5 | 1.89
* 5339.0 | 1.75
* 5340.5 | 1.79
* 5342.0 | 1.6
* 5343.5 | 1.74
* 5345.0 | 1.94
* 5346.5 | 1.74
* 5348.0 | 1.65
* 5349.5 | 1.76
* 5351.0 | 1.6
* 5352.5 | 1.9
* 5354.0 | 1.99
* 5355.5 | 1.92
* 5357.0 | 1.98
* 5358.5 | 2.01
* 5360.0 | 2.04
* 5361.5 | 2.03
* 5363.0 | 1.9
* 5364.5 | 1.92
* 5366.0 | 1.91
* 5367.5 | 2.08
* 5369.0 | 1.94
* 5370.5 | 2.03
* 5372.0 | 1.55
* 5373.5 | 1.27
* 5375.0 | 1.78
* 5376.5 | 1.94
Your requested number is 1.43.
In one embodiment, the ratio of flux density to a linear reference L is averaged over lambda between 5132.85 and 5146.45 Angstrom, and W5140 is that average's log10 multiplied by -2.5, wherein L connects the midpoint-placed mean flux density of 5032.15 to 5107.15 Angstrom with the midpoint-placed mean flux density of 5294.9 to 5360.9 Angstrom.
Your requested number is 0.14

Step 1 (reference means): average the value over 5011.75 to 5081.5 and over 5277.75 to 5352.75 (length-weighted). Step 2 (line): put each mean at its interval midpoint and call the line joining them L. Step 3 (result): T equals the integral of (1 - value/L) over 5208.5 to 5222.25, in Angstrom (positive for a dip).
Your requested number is 2.2 Angstrom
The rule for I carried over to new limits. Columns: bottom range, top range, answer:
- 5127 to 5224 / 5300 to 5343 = 1.48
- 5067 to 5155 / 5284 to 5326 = 1.53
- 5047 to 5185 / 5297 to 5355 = 1.48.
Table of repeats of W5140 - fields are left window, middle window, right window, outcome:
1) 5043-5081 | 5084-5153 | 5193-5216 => 0.04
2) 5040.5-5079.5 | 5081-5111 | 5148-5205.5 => 0.02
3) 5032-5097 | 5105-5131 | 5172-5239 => 0.11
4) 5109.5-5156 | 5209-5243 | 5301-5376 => -0.07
